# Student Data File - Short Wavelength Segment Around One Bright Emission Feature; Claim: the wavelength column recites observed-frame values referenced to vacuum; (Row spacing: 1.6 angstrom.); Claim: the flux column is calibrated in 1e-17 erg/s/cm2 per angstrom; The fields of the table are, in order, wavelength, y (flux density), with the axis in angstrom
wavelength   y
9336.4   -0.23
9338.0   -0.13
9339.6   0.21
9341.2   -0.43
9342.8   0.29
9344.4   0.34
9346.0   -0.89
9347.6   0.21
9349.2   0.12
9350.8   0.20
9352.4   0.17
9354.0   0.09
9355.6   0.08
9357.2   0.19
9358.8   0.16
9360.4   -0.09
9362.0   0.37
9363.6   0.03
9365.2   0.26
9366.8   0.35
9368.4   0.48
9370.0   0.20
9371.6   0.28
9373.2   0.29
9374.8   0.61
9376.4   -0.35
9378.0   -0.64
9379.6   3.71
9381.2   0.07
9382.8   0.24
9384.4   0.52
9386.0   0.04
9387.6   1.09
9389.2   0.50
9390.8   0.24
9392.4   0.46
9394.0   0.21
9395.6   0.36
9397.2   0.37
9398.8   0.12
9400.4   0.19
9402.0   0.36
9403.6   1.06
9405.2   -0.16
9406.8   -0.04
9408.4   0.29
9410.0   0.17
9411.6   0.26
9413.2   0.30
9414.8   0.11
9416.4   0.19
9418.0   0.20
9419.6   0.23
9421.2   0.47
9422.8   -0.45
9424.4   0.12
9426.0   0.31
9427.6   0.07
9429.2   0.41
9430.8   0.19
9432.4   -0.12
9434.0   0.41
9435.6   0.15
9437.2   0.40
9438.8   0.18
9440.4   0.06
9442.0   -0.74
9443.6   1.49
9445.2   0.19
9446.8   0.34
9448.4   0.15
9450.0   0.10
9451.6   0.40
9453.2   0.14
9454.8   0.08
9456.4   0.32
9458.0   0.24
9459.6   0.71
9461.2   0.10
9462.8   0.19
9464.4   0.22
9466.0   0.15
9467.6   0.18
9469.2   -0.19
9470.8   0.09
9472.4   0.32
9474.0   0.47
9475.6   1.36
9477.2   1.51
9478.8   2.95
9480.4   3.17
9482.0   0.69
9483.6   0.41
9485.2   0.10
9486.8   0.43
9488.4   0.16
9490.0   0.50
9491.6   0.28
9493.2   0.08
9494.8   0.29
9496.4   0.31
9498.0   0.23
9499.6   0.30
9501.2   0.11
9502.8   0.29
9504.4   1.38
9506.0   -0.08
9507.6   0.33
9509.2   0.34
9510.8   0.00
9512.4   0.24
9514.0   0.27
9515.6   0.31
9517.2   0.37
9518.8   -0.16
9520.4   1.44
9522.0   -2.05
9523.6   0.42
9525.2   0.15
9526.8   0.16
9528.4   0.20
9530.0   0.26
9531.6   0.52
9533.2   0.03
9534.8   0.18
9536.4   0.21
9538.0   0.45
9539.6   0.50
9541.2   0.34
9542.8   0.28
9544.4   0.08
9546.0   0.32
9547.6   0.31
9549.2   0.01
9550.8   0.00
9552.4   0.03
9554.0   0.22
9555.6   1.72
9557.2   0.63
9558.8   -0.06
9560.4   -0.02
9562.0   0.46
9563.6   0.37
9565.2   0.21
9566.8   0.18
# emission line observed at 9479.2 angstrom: [O III] 5007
